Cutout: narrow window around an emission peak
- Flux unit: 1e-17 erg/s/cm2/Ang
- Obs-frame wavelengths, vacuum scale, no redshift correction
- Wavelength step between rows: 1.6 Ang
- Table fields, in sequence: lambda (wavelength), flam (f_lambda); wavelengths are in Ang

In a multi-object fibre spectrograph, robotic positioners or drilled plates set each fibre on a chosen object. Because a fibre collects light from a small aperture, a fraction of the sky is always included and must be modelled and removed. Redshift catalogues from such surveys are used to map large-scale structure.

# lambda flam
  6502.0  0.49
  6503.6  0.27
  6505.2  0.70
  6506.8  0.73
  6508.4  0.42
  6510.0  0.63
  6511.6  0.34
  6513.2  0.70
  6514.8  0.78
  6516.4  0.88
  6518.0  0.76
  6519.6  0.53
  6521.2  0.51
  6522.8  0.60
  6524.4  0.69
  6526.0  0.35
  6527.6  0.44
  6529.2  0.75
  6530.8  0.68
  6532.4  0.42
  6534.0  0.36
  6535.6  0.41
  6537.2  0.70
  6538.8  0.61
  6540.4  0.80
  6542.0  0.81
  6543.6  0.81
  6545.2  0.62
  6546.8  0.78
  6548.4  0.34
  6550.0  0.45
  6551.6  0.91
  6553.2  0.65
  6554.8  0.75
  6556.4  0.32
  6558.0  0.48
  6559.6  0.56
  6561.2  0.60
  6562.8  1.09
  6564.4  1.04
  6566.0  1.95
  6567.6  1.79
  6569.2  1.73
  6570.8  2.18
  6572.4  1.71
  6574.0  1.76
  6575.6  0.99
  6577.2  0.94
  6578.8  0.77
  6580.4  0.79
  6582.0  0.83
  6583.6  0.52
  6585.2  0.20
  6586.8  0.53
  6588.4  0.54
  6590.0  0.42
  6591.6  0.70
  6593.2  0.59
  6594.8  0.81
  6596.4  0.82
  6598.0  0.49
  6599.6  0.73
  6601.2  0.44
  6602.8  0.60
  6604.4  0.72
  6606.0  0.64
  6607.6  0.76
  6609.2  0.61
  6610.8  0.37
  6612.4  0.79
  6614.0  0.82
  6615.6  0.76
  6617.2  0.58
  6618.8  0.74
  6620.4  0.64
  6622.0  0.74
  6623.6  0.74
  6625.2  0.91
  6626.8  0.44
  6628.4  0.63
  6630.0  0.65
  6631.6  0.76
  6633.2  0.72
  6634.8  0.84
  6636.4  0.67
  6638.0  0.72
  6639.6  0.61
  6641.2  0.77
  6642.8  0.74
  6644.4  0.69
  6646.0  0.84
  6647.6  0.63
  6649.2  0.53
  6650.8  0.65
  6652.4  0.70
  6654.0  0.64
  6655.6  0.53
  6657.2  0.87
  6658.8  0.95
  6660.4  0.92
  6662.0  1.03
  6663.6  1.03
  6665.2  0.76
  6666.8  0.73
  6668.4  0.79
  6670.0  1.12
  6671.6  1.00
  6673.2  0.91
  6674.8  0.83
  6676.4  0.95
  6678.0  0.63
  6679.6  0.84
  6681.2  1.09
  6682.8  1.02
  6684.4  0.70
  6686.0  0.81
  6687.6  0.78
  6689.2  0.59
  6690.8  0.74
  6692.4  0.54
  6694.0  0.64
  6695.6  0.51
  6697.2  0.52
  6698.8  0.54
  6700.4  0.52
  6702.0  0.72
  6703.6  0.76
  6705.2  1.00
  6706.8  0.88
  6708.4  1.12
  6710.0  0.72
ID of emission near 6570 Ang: [O II] 3727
